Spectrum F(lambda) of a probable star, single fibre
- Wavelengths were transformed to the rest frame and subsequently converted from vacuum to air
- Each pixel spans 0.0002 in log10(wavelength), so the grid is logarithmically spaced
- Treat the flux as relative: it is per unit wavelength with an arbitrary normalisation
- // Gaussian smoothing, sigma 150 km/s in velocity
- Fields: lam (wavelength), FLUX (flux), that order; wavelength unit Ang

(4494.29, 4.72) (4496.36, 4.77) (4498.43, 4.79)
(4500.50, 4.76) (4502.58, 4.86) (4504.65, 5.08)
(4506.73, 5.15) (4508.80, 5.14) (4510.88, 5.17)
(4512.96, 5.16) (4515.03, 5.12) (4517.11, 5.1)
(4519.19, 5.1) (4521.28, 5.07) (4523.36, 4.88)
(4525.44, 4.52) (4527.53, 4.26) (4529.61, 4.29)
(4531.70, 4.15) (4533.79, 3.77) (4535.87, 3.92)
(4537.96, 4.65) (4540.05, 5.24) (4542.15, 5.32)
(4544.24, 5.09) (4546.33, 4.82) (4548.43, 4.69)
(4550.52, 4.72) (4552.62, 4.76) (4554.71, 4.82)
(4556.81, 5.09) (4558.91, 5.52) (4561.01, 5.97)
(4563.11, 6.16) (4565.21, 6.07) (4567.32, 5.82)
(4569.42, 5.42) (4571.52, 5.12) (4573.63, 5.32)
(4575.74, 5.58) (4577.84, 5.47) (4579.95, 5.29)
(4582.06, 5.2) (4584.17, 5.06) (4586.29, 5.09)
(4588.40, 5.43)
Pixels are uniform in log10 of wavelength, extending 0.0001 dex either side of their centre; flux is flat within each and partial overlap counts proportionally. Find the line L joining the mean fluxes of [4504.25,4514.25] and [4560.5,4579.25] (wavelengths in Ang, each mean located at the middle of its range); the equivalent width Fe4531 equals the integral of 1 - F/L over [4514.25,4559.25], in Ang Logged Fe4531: 5.16 Ang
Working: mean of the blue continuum 5.15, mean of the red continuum 5.64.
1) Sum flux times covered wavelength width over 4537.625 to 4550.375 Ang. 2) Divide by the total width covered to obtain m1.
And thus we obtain 4.97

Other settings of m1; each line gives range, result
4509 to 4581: 5.05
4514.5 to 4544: 4.67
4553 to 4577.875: 5.51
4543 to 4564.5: 5.18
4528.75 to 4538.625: 4.14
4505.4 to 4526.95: 5.02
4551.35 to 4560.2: 5.06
